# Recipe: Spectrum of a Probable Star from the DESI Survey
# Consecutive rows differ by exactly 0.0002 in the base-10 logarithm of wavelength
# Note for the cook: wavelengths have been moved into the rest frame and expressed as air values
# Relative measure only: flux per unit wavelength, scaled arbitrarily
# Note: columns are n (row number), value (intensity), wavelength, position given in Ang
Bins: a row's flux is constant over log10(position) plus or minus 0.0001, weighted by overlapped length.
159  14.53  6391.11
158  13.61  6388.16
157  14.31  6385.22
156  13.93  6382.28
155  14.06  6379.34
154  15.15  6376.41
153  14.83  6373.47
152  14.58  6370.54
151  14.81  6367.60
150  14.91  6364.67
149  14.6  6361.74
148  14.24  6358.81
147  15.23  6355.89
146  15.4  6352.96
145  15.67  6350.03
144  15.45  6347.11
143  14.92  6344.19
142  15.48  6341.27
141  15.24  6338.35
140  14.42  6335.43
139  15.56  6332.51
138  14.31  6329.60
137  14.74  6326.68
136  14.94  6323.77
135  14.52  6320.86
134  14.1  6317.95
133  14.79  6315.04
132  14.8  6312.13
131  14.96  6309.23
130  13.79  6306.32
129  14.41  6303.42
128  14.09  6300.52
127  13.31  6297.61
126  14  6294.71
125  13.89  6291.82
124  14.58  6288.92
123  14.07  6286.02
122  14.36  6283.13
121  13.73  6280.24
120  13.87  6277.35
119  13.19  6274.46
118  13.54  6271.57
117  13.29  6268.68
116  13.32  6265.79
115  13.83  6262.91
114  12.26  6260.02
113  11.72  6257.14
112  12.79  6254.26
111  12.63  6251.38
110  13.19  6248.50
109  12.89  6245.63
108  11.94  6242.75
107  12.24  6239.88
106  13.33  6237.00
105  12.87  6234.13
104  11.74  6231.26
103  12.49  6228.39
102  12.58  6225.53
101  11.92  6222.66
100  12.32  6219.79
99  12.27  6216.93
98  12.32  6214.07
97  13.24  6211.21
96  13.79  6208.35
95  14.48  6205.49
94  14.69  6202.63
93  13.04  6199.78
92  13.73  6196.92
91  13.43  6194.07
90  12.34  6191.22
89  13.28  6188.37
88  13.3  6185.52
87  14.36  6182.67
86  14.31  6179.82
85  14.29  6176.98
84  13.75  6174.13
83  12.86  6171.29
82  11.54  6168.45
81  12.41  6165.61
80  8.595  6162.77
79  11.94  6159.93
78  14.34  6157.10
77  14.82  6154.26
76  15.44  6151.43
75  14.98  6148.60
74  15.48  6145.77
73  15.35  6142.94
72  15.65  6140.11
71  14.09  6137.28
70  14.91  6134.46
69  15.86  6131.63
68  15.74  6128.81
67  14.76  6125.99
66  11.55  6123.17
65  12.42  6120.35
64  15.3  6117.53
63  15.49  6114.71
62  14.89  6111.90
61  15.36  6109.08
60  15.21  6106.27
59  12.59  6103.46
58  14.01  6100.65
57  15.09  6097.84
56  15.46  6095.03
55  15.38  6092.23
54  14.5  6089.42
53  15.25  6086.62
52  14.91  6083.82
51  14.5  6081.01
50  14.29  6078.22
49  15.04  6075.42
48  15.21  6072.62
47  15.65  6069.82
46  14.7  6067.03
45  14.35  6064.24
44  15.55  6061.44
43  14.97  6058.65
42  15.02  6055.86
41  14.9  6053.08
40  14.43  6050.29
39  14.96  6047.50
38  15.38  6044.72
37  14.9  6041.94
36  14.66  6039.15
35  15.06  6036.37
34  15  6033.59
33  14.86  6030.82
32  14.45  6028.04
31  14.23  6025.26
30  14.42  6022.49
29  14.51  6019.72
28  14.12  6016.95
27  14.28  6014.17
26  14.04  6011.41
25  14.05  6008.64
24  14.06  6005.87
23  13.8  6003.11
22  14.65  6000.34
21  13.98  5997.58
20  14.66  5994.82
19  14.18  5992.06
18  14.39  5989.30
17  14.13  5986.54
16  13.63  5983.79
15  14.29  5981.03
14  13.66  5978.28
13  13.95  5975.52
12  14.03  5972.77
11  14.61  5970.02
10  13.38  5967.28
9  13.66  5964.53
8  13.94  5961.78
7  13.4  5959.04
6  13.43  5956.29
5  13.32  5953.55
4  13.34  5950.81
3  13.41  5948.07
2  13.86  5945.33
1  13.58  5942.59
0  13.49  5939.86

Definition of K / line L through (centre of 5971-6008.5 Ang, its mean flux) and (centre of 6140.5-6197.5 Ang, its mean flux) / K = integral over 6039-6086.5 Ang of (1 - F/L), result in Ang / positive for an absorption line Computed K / -3.5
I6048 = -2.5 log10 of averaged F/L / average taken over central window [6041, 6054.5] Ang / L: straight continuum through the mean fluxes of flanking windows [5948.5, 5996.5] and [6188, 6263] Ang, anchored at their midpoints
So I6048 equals -0.103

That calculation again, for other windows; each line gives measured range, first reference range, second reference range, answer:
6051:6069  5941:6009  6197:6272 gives -0.104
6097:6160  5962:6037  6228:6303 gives -0.069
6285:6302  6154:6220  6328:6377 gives 0.026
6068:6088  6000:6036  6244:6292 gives -0.064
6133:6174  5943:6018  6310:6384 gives 0.047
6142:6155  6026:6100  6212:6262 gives -0.114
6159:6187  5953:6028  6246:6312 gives 0.083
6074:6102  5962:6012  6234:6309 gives -0.078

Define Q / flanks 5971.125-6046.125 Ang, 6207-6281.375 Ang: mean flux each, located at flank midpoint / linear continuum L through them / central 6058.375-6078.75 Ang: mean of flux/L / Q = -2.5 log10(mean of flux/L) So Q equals -0.08 mag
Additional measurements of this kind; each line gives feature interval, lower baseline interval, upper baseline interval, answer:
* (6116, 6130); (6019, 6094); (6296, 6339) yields 0.06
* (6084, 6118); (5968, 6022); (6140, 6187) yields -0.08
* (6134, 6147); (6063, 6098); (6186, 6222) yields -0.07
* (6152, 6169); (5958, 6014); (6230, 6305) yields 0.09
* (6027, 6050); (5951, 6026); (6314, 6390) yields -0.06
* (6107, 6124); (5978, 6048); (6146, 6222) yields -0.04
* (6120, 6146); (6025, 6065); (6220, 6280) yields -0.05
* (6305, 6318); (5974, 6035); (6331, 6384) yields 0.02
